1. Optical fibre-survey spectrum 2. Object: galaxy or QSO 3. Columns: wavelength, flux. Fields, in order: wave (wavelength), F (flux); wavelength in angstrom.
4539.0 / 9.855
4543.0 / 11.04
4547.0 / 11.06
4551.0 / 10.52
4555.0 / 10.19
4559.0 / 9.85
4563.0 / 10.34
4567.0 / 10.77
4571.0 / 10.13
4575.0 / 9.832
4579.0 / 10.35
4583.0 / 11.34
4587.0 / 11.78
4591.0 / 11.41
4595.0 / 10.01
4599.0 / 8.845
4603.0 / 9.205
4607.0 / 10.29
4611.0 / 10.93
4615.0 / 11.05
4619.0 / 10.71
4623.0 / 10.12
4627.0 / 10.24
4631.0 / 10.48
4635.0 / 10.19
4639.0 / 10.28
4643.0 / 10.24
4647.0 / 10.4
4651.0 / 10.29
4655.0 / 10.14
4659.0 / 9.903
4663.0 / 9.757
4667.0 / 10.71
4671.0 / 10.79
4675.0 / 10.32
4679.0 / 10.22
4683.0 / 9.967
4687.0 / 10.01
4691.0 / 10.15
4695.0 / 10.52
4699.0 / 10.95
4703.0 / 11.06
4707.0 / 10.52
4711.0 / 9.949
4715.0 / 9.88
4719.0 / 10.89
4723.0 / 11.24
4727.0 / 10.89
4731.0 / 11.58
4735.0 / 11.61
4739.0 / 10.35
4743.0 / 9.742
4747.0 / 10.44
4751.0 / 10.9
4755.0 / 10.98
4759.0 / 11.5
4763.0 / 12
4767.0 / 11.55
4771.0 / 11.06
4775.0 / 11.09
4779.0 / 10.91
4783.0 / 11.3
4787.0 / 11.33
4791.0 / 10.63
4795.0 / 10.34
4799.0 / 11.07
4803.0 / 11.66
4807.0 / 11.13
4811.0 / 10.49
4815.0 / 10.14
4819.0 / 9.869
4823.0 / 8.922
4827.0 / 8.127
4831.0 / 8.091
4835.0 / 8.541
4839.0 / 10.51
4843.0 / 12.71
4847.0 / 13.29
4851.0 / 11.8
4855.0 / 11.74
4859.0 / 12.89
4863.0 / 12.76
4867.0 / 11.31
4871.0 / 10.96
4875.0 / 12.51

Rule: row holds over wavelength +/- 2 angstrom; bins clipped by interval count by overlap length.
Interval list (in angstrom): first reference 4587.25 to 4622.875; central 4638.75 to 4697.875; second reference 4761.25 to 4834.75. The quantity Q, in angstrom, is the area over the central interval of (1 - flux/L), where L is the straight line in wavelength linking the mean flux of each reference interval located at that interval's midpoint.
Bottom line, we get 0.9 angstrom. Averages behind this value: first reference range 10.4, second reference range 10.5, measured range 10.3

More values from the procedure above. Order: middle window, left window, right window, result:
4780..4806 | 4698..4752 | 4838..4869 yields 0.98 angstrom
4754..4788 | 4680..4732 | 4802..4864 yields -2.09 angstrom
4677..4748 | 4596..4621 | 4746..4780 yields 1.95 angstrom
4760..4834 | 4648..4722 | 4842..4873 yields 6.30 angstrom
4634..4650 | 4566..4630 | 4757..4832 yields 0.29 angstrom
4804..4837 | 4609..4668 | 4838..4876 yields 6.44 angstrom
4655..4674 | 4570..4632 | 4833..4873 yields 0.81 angstrom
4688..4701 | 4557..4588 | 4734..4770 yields 0.41 angstrom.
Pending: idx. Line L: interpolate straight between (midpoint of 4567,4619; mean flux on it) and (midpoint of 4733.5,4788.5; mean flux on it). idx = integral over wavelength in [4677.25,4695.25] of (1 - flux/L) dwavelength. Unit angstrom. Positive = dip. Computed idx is 1.1 angstrom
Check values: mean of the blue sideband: 10.5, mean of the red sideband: 11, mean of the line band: 10.1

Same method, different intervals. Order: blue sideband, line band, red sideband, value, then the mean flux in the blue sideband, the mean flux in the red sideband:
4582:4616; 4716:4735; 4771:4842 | -1.38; 10.5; 10.3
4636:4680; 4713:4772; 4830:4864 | -0.99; 10.3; 11.4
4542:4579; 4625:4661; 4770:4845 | 0.55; 10.4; 10.4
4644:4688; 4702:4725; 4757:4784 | 0.36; 10.2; 11.3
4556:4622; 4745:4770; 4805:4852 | -2.20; 10.4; 10.3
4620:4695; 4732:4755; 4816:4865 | -0.43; 10.2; 10.8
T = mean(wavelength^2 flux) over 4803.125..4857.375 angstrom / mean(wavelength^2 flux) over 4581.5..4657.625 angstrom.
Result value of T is 1.1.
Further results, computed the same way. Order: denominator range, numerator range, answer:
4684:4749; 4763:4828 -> 1.04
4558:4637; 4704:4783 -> 1.12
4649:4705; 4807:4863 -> 1.10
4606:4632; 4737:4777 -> 1.10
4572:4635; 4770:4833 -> 1.08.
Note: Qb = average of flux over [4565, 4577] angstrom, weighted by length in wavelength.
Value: 10.2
